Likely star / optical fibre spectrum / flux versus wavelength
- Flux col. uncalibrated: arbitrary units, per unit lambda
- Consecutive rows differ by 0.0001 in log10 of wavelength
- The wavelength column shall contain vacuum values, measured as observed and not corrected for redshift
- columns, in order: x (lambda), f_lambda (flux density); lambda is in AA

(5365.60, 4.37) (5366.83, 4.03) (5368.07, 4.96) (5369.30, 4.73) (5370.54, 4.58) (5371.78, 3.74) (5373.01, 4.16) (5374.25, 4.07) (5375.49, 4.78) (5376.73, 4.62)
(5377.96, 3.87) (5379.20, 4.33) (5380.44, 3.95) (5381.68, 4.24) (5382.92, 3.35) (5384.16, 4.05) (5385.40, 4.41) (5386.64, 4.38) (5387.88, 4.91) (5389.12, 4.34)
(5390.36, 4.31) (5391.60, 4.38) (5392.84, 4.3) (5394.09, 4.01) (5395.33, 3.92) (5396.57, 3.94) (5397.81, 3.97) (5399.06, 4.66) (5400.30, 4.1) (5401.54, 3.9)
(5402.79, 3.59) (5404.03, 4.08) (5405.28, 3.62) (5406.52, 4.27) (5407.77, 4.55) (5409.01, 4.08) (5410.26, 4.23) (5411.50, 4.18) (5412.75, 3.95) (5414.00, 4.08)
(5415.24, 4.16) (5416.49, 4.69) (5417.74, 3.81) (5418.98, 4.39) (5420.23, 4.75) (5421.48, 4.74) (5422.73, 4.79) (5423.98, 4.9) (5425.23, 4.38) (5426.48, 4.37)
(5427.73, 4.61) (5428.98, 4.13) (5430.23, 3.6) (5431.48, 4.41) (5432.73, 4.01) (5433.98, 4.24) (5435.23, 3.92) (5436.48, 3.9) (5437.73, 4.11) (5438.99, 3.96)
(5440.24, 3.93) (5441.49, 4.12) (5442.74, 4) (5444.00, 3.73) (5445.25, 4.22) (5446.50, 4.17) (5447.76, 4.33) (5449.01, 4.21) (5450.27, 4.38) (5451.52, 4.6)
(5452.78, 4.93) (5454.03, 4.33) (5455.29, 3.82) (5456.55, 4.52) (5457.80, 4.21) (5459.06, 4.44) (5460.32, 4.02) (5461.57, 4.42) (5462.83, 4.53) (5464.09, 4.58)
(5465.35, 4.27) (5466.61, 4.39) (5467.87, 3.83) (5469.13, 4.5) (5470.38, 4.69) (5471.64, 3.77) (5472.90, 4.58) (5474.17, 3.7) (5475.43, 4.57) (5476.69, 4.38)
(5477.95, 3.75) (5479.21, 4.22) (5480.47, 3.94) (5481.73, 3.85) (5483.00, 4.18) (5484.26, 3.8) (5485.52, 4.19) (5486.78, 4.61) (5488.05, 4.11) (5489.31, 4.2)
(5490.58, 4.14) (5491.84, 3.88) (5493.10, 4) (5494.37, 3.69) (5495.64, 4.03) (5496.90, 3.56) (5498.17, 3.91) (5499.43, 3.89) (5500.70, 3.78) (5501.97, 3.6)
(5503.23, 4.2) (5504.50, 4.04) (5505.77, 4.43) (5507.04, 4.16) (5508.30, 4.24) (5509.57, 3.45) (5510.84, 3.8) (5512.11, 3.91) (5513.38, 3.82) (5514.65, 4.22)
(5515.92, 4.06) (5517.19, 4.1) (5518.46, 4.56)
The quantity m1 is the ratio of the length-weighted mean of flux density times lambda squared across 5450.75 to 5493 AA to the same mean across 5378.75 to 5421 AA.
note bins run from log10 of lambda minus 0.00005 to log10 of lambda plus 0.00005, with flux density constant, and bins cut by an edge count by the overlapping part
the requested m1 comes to 1.0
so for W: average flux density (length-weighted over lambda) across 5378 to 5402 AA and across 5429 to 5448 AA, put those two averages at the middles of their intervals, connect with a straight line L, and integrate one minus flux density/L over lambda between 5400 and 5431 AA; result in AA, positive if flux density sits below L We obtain -1.0 AA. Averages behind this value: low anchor 4.18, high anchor 4.04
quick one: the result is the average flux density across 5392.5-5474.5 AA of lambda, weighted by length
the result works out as 4.22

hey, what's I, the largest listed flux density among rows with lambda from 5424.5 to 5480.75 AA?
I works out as 4.93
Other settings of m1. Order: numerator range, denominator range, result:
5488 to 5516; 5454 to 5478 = 0.94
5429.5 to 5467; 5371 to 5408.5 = 1.03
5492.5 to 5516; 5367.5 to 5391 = 0.96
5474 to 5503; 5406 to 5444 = 0.97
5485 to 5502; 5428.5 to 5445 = 1.01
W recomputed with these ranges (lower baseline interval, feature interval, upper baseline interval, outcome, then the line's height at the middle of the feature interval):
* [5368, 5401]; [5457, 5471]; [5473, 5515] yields -1.0 AA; 4.08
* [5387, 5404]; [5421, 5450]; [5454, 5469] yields 0.2 AA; 4.24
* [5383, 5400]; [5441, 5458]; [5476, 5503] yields -0.7 AA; 4.09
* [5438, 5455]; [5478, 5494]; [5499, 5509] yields 0.1 AA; 4.1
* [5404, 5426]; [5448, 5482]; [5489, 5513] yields -1.5 AA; 4.1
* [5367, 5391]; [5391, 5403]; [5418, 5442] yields 0.5 AA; 4.29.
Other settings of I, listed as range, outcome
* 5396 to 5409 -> 4.66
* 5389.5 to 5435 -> 4.9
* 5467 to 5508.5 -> 4.69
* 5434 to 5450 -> 4.33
